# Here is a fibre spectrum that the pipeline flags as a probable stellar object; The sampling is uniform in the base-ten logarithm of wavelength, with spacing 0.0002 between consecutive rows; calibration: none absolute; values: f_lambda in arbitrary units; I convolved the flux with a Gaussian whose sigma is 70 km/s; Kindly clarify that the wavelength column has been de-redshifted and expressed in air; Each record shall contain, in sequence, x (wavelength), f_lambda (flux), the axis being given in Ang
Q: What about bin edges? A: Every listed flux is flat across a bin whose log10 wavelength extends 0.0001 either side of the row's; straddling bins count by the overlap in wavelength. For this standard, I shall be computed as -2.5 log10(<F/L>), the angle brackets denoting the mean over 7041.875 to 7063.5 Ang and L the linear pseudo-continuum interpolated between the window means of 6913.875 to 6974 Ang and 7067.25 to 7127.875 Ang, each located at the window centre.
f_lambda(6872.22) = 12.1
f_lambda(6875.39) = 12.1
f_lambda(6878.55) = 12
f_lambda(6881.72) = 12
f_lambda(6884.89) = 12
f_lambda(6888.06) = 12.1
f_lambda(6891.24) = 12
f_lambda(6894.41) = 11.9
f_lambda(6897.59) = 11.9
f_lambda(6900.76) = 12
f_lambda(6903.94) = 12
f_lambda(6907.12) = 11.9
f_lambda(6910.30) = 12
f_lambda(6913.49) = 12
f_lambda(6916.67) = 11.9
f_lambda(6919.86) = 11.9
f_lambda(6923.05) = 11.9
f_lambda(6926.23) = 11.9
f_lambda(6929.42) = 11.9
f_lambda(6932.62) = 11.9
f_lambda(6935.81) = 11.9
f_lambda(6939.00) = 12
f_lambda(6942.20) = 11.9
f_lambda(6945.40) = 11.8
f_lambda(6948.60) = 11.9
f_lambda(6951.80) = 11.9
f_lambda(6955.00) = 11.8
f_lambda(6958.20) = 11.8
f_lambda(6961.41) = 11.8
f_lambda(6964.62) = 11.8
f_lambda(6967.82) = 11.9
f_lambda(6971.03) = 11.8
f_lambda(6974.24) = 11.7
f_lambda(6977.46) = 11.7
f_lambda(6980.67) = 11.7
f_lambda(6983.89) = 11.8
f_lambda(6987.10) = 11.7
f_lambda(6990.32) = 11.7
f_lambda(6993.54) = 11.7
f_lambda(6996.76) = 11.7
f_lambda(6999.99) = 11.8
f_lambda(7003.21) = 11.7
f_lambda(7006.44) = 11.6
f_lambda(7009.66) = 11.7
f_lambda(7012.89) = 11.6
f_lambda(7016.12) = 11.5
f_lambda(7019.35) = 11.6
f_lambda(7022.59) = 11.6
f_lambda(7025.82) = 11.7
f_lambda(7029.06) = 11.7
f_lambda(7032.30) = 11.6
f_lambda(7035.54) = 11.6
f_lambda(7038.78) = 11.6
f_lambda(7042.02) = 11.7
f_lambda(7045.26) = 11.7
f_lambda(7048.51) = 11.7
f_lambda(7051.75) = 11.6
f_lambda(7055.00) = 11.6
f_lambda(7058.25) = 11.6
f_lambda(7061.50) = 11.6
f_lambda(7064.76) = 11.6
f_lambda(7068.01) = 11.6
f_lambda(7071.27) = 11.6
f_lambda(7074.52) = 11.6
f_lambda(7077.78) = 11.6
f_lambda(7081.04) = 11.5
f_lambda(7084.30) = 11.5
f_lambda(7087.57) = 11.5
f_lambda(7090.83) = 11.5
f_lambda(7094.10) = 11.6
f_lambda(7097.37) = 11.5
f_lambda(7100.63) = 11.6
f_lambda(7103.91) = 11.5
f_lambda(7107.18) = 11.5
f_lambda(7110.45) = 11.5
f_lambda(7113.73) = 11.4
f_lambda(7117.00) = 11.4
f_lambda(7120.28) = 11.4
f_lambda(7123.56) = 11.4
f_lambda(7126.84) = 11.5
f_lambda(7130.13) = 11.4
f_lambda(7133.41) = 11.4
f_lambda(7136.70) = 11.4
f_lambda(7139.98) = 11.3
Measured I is -0.002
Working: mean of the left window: 11.9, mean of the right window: 11.5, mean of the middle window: 11.6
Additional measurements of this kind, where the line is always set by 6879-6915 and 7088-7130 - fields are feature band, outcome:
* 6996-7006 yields 0.002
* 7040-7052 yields -0.006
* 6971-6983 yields 0.007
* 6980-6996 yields 0.004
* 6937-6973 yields -0.001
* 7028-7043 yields 0.002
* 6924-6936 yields 0.000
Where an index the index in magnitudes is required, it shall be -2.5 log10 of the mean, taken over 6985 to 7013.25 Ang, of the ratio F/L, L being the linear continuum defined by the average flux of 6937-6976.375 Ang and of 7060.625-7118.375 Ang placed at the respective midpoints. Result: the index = 0.00 mag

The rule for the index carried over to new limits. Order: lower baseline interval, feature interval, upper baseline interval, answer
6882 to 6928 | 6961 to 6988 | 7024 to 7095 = 0.00 mag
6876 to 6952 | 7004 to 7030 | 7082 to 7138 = 0.01 mag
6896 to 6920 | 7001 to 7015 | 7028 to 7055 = 0.01 mag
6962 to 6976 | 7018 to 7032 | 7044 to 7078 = 0.00 mag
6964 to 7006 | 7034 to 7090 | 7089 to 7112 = 0.00 mag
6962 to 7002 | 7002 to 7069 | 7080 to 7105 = 0.00 mag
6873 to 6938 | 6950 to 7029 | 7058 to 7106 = 0.00 mag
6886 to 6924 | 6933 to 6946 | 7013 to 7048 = 0.00 mag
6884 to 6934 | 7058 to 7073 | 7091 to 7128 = 0.00 mag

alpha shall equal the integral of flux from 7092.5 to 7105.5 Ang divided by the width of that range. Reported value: 11.5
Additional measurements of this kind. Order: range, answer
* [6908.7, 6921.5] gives 11.9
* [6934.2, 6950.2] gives 11.9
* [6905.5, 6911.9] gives 11.9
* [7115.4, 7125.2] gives 11.4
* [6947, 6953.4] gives 11.9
